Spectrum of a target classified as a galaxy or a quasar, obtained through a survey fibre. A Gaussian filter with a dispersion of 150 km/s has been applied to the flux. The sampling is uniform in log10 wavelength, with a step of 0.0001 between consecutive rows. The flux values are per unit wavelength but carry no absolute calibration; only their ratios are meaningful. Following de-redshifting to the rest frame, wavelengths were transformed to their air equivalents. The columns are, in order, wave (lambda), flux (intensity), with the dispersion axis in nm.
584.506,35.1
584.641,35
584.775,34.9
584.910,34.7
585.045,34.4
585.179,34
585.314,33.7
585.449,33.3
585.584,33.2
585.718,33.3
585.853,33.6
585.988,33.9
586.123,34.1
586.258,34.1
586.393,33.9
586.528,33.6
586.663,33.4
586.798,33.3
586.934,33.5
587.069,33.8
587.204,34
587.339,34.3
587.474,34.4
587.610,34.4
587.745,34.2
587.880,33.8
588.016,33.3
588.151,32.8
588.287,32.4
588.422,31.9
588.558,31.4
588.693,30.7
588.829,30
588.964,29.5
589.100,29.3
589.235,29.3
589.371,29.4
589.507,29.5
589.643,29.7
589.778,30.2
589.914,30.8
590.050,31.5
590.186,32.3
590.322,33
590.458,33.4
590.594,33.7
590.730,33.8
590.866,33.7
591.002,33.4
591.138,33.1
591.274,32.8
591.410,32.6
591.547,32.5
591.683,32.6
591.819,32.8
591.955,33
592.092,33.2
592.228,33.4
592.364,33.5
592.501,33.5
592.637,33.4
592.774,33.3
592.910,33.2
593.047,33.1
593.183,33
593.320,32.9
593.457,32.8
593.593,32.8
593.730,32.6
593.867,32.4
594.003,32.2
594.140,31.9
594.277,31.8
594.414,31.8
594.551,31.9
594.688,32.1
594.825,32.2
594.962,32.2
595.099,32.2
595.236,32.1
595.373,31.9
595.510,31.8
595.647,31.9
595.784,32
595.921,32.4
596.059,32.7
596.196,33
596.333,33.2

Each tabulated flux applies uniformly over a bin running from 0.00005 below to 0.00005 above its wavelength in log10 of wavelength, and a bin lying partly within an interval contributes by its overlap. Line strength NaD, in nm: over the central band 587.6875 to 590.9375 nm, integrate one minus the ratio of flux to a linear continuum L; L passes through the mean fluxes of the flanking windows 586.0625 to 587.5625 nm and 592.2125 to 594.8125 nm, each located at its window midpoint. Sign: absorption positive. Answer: 0.17 nm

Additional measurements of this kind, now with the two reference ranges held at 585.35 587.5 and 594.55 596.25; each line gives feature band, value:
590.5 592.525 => -0.02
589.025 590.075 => 0.10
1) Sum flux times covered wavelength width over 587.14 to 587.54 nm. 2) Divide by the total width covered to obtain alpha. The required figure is 34.3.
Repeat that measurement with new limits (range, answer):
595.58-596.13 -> 32.2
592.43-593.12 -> 33.3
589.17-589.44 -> 29.3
